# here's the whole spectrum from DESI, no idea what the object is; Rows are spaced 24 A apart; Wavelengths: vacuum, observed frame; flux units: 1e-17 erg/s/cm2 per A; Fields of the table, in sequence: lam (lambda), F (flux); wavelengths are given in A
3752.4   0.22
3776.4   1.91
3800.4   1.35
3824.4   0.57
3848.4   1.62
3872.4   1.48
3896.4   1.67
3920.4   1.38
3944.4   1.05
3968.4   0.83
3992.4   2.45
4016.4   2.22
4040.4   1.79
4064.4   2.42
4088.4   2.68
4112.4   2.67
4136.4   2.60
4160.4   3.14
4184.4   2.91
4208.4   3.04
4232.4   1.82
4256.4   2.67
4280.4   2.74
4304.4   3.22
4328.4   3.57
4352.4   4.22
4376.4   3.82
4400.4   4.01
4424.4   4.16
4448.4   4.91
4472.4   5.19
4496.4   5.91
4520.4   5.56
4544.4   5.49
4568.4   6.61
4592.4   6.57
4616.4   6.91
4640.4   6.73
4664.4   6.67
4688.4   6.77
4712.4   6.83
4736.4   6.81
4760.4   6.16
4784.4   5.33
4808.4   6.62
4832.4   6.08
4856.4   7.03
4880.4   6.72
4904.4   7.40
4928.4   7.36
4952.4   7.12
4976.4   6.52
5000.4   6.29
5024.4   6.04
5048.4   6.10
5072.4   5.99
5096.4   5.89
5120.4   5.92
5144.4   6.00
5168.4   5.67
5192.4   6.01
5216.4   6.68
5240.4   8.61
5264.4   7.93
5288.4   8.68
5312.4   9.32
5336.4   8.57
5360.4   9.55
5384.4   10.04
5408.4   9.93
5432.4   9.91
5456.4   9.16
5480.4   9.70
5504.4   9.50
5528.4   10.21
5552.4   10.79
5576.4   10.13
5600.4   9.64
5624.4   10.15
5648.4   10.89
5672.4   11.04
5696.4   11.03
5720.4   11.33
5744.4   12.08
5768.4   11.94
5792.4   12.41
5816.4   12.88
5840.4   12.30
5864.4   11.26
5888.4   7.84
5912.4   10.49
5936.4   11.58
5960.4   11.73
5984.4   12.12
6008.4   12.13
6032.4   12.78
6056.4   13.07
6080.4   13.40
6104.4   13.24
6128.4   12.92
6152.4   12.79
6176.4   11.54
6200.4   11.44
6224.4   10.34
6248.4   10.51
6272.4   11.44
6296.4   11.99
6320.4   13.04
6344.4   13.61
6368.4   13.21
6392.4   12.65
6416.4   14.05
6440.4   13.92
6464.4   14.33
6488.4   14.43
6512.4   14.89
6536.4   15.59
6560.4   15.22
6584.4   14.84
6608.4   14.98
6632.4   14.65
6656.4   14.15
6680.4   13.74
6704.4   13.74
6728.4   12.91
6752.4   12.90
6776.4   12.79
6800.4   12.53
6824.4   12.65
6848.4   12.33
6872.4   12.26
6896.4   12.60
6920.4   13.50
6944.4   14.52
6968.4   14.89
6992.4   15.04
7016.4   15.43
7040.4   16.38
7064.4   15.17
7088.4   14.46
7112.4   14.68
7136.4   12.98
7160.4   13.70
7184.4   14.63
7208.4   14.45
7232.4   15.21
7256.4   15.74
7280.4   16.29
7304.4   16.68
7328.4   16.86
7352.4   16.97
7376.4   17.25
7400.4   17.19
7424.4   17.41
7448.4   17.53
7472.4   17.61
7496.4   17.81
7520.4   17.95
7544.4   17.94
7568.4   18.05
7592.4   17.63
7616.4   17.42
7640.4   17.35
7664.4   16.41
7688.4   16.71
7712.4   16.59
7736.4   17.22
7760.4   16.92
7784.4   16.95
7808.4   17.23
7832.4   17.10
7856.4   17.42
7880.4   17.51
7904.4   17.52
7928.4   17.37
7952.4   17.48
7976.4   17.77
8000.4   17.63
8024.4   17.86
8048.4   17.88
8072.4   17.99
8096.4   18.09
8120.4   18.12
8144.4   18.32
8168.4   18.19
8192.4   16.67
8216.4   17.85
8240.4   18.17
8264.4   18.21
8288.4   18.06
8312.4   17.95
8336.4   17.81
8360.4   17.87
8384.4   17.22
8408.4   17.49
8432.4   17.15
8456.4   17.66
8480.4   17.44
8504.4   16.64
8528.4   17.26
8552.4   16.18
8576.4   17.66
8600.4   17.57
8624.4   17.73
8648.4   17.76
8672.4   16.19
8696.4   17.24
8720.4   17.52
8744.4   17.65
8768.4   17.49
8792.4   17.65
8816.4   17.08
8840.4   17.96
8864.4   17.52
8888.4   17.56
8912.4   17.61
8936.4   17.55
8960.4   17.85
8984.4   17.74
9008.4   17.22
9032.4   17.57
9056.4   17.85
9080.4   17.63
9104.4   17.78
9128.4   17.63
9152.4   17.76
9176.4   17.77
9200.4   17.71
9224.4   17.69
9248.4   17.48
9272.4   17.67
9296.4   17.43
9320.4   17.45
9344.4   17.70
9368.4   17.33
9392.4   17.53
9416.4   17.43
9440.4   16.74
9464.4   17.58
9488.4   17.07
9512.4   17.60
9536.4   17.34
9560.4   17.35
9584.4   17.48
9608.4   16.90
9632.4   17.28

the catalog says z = 0.000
